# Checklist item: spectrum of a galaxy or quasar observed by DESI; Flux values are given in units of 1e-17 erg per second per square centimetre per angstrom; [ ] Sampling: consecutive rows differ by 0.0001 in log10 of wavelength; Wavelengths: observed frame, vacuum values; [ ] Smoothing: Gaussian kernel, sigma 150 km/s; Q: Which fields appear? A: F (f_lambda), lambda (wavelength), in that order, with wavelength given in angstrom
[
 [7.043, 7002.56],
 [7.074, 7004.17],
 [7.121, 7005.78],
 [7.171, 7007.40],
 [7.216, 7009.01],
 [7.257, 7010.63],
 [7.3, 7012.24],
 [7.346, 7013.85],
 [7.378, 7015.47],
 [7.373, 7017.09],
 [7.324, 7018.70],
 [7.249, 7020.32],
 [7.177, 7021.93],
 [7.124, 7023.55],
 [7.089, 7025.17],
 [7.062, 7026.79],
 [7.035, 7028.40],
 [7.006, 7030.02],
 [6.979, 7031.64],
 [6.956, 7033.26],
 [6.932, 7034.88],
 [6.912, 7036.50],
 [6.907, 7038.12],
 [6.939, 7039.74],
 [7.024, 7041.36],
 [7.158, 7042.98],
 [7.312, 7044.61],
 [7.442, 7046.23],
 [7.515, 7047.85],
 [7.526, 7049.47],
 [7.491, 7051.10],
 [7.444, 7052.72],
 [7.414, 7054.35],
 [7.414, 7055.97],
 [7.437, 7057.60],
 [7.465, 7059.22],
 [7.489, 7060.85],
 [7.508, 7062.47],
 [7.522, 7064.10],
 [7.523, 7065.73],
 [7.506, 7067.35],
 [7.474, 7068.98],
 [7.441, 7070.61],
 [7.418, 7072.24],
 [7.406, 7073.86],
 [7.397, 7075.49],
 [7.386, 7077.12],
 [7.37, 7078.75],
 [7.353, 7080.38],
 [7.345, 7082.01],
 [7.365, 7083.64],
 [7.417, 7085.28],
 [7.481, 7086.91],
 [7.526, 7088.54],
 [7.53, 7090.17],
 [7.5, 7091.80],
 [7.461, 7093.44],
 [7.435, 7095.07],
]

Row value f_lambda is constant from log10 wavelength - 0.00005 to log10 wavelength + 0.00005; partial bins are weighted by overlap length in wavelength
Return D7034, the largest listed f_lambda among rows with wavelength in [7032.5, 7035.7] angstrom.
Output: 6.956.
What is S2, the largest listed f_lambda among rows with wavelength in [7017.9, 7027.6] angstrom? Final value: 7.324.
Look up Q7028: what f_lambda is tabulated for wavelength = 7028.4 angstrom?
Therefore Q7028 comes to 7.035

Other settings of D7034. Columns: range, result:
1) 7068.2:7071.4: 7.474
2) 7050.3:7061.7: 7.491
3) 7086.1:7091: 7.53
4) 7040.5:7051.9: 7.526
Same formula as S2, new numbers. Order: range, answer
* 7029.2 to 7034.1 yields 7.006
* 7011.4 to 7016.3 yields 7.378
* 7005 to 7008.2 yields 7.171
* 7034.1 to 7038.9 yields 6.932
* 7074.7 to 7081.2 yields 7.397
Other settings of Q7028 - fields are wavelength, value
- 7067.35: 7.506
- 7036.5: 6.912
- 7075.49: 7.397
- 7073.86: 7.406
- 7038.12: 6.907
